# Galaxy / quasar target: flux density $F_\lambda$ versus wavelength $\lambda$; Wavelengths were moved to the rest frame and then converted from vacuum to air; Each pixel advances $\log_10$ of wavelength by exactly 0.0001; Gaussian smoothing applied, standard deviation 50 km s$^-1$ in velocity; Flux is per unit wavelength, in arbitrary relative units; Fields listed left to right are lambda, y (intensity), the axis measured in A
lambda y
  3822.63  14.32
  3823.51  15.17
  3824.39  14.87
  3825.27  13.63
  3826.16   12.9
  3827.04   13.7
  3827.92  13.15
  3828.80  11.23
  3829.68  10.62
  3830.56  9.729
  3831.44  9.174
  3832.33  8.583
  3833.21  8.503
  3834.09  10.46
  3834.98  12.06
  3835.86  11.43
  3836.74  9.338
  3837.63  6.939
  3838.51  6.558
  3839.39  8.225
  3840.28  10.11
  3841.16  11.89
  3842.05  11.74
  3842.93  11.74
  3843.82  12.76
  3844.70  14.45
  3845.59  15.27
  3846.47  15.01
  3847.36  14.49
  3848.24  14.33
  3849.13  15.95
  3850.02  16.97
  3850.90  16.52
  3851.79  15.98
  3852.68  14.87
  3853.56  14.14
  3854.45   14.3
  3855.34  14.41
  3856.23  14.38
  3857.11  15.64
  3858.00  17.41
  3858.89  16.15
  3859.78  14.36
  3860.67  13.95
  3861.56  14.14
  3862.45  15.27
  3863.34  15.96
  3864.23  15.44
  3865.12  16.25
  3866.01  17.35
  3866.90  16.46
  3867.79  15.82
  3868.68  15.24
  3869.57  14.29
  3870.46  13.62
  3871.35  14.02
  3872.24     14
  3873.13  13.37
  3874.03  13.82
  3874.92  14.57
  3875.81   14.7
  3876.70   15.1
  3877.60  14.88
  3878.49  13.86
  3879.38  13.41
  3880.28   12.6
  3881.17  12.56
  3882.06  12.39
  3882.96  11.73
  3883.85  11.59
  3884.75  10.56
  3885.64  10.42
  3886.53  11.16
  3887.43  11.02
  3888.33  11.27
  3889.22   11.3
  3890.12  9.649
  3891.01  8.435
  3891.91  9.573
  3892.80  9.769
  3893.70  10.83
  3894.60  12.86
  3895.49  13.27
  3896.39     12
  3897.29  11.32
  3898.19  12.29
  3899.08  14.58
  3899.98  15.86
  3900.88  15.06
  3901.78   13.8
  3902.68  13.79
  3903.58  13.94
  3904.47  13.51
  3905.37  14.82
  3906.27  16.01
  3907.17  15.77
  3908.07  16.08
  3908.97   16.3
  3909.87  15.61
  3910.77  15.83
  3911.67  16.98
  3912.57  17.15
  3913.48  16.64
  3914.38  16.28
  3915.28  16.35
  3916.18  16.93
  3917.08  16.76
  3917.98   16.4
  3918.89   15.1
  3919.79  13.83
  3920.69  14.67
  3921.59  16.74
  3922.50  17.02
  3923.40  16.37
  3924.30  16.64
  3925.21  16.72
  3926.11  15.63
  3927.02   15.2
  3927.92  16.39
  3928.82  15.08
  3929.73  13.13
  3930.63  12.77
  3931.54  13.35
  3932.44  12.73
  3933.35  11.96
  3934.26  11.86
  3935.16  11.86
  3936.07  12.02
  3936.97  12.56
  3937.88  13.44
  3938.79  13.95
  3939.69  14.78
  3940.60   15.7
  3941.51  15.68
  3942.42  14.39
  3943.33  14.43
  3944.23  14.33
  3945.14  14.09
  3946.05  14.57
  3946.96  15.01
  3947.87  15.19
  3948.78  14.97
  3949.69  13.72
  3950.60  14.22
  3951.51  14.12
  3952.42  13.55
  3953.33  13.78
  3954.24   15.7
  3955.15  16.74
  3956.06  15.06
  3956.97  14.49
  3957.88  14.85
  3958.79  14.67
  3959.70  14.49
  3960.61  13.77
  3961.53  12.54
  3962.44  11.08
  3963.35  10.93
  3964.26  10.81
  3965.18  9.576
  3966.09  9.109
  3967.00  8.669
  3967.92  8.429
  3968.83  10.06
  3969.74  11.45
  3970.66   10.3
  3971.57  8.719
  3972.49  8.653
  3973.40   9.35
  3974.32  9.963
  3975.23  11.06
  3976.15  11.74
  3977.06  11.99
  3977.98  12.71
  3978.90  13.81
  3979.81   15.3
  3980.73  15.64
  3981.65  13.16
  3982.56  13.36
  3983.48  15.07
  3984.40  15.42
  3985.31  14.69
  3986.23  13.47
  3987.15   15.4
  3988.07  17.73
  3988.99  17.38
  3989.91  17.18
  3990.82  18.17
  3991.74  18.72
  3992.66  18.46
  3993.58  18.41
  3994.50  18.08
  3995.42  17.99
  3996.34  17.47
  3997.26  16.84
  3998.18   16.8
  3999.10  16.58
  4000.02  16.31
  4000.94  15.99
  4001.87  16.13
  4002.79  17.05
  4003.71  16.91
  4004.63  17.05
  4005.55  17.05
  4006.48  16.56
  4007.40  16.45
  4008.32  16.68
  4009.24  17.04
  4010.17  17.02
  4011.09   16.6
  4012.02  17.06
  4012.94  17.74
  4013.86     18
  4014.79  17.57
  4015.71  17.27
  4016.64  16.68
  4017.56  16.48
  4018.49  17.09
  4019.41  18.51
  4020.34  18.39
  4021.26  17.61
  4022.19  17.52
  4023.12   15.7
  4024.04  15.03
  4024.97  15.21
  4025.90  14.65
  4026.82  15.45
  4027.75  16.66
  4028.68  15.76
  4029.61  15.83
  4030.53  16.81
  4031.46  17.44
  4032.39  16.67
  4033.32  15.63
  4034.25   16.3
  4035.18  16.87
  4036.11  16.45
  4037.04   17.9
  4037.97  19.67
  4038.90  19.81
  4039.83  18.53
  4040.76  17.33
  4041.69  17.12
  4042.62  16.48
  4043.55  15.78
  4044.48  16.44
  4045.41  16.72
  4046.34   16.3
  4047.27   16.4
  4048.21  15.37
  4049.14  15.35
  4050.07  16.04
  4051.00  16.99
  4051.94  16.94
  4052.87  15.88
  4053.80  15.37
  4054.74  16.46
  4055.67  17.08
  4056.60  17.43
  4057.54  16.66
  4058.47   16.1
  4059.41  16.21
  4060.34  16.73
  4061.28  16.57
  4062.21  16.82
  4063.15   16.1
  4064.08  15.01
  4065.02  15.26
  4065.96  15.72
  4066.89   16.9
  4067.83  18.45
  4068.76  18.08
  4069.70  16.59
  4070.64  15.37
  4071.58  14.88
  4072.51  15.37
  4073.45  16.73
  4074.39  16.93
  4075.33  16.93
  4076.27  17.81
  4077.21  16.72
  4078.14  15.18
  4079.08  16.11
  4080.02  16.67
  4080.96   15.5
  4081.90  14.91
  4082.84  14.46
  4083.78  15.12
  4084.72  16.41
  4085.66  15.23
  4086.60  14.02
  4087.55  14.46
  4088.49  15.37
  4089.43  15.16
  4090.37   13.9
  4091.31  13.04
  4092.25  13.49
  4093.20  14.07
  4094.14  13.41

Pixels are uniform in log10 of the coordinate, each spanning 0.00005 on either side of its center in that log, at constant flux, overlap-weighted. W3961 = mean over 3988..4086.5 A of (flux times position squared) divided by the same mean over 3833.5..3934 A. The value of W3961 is 1.3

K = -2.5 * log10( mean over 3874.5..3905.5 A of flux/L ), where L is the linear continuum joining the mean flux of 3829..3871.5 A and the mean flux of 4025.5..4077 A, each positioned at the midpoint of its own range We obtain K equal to 0.12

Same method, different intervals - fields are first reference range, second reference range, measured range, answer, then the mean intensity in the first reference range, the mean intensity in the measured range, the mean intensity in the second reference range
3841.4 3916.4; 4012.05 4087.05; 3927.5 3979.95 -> 0.172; 14.1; 12.9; 16.5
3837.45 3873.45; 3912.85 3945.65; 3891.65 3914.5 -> 0.026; 14.2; 14.2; 14.8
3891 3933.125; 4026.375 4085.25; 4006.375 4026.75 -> -0.058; 14.7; 16.8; 16.5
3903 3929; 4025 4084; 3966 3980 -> 0.448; 15.9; 10.7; 16.4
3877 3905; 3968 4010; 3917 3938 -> -0.097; 12.3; 14.5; 14.9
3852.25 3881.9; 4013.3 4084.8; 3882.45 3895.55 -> 0.349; 14.7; 10.8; 16.5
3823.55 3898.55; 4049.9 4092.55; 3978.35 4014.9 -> -0.114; 12.9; 16.5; 15.9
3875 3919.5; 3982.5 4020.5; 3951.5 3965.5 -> 0.151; 13.6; 13.5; 16.9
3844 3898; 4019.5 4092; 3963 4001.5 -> 0.107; 13.7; 13.9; 16.3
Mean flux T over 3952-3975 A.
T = 11.9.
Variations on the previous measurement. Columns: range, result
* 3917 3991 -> 13.7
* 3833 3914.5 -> 13.6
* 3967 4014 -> 15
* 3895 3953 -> 14.7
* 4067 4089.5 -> 16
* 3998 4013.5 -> 16.8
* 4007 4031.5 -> 16.7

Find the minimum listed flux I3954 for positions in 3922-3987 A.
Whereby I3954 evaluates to 8.429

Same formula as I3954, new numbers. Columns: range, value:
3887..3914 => 8.435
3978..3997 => 13.16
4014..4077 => 14.65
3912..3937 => 11.86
